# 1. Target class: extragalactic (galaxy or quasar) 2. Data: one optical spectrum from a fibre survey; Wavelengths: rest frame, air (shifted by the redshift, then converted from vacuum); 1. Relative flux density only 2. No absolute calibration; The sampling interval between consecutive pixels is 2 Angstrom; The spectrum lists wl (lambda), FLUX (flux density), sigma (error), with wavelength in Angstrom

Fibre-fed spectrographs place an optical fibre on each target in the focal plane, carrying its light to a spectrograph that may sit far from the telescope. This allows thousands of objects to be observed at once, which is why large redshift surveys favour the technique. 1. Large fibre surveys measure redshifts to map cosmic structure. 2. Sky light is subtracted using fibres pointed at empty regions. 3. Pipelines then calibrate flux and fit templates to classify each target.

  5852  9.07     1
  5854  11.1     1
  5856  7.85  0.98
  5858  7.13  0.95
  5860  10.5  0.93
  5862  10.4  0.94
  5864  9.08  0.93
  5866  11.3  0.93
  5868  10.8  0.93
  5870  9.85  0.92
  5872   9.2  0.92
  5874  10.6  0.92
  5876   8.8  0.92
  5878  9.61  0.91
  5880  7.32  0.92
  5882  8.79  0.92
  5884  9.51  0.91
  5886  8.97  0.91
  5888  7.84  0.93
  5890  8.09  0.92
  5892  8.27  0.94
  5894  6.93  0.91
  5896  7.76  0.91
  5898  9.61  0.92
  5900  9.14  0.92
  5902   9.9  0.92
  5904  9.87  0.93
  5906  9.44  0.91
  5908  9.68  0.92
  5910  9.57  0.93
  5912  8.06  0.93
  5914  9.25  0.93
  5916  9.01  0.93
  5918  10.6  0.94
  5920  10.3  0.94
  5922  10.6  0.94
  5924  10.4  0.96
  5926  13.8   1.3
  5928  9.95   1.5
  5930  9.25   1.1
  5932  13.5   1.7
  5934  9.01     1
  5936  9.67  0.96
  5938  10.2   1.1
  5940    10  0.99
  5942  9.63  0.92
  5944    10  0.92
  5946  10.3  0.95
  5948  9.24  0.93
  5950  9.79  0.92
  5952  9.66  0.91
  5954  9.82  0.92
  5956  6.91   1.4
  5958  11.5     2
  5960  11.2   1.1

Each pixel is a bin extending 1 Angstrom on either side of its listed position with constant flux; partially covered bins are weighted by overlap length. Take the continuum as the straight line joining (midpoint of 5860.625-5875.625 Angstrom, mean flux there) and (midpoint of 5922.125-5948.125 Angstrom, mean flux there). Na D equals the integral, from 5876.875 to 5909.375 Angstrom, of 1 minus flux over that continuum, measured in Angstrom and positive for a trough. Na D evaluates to 4.6 Angstrom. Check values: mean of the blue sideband 10.1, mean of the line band 8.8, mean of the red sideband 10.4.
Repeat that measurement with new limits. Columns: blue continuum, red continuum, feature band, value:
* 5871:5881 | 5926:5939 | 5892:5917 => 2.1 Angstrom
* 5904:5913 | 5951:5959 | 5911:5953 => -3.3 Angstrom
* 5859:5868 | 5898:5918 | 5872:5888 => 1.6 Angstrom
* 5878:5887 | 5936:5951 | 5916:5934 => -2.4 Angstrom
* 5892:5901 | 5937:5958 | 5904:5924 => -2.0 Angstrom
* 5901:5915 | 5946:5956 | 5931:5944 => -1.2 Angstrom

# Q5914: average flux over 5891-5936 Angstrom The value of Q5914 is 9.72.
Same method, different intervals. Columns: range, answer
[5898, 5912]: 9.49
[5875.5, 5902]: 8.56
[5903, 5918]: 9.36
